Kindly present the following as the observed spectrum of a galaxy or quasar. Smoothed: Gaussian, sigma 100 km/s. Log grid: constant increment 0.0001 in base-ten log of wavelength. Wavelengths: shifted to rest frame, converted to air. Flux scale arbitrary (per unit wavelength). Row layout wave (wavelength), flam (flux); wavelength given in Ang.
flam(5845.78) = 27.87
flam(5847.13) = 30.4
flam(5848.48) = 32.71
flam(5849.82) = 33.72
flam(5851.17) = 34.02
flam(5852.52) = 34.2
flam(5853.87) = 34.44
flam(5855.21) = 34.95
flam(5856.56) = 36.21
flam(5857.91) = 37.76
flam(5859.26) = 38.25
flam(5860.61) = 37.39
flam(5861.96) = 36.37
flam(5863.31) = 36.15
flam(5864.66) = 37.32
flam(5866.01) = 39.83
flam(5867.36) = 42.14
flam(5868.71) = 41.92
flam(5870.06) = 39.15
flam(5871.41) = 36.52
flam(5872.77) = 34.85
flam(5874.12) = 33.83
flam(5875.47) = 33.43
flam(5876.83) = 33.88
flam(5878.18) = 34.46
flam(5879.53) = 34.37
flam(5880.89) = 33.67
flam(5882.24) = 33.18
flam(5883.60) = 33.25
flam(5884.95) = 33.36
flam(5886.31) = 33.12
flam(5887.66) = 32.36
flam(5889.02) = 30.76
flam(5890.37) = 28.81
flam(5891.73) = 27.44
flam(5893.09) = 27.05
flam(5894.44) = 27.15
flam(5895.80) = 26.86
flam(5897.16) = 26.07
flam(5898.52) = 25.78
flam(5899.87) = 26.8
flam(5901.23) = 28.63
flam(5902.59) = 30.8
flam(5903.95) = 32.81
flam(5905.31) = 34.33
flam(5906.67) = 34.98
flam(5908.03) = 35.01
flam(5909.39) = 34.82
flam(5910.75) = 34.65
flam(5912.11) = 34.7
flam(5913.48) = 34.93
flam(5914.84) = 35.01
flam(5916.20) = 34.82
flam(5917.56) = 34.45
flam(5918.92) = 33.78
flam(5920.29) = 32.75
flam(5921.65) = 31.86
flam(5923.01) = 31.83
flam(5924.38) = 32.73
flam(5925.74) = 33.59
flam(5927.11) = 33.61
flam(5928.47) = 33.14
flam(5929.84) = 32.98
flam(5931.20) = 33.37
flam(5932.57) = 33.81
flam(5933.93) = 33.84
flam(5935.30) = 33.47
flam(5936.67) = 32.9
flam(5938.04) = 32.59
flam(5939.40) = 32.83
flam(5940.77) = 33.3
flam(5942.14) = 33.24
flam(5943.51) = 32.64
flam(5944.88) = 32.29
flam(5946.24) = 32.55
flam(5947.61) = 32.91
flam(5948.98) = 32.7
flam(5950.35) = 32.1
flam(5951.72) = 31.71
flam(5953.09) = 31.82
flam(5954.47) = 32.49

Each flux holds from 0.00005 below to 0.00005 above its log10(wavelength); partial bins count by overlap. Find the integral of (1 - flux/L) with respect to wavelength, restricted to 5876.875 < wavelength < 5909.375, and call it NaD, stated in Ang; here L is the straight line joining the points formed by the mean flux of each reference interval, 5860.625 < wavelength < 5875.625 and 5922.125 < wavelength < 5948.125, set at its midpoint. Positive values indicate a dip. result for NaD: 4.36 Ang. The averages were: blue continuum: 37.6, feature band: 31.1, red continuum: 33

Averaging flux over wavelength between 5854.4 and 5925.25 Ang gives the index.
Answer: 33.6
